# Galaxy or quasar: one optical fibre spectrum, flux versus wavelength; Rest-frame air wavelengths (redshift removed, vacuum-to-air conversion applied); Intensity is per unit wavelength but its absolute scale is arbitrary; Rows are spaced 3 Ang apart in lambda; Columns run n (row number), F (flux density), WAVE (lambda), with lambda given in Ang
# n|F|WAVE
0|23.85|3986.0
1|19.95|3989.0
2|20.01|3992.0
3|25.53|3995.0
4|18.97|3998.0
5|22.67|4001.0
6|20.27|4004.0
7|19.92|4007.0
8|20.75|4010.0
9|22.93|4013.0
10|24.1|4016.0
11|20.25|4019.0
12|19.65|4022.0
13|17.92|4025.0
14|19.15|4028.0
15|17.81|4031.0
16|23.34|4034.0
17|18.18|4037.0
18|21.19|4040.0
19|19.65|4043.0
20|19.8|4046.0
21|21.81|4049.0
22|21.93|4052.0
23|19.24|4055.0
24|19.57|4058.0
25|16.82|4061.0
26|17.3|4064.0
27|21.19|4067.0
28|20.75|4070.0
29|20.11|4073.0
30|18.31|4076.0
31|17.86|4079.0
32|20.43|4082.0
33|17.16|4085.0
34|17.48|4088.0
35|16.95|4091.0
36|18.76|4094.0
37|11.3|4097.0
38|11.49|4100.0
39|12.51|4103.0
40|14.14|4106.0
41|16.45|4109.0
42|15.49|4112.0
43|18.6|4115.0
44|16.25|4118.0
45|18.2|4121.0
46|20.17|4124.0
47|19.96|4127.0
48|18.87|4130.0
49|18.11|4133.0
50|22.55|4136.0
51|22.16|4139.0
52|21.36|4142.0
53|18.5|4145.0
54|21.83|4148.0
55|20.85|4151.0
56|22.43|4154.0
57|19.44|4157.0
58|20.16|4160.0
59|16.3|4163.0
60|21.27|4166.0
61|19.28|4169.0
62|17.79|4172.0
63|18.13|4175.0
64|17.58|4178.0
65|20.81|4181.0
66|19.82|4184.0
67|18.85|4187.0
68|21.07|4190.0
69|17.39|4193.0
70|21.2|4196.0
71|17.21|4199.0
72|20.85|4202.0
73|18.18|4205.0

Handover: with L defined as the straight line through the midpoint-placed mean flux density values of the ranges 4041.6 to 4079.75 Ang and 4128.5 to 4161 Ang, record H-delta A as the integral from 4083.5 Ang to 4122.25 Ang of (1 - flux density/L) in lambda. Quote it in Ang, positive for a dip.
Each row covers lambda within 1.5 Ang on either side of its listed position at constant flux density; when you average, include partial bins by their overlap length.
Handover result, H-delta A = 8.4 Ang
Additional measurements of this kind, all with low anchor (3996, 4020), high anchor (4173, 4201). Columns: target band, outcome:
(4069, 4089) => 1.6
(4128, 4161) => -1.5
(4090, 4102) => 3.4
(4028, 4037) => 0.5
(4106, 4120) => 2.5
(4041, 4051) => 0.2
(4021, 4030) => 1.0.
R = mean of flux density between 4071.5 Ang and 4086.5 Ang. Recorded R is 18.8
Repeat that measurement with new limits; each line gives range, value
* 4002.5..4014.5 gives 21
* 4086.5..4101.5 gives 15.2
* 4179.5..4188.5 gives 19.8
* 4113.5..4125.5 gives 18.3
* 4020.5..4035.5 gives 19.6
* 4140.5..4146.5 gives 19.9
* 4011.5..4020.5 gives 22.4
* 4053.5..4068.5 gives 18.8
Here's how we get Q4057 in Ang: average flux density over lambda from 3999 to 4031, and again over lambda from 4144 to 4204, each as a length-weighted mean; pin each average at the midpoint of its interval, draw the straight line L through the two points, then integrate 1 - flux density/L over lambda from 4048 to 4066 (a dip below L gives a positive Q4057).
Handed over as 0.8 Ang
